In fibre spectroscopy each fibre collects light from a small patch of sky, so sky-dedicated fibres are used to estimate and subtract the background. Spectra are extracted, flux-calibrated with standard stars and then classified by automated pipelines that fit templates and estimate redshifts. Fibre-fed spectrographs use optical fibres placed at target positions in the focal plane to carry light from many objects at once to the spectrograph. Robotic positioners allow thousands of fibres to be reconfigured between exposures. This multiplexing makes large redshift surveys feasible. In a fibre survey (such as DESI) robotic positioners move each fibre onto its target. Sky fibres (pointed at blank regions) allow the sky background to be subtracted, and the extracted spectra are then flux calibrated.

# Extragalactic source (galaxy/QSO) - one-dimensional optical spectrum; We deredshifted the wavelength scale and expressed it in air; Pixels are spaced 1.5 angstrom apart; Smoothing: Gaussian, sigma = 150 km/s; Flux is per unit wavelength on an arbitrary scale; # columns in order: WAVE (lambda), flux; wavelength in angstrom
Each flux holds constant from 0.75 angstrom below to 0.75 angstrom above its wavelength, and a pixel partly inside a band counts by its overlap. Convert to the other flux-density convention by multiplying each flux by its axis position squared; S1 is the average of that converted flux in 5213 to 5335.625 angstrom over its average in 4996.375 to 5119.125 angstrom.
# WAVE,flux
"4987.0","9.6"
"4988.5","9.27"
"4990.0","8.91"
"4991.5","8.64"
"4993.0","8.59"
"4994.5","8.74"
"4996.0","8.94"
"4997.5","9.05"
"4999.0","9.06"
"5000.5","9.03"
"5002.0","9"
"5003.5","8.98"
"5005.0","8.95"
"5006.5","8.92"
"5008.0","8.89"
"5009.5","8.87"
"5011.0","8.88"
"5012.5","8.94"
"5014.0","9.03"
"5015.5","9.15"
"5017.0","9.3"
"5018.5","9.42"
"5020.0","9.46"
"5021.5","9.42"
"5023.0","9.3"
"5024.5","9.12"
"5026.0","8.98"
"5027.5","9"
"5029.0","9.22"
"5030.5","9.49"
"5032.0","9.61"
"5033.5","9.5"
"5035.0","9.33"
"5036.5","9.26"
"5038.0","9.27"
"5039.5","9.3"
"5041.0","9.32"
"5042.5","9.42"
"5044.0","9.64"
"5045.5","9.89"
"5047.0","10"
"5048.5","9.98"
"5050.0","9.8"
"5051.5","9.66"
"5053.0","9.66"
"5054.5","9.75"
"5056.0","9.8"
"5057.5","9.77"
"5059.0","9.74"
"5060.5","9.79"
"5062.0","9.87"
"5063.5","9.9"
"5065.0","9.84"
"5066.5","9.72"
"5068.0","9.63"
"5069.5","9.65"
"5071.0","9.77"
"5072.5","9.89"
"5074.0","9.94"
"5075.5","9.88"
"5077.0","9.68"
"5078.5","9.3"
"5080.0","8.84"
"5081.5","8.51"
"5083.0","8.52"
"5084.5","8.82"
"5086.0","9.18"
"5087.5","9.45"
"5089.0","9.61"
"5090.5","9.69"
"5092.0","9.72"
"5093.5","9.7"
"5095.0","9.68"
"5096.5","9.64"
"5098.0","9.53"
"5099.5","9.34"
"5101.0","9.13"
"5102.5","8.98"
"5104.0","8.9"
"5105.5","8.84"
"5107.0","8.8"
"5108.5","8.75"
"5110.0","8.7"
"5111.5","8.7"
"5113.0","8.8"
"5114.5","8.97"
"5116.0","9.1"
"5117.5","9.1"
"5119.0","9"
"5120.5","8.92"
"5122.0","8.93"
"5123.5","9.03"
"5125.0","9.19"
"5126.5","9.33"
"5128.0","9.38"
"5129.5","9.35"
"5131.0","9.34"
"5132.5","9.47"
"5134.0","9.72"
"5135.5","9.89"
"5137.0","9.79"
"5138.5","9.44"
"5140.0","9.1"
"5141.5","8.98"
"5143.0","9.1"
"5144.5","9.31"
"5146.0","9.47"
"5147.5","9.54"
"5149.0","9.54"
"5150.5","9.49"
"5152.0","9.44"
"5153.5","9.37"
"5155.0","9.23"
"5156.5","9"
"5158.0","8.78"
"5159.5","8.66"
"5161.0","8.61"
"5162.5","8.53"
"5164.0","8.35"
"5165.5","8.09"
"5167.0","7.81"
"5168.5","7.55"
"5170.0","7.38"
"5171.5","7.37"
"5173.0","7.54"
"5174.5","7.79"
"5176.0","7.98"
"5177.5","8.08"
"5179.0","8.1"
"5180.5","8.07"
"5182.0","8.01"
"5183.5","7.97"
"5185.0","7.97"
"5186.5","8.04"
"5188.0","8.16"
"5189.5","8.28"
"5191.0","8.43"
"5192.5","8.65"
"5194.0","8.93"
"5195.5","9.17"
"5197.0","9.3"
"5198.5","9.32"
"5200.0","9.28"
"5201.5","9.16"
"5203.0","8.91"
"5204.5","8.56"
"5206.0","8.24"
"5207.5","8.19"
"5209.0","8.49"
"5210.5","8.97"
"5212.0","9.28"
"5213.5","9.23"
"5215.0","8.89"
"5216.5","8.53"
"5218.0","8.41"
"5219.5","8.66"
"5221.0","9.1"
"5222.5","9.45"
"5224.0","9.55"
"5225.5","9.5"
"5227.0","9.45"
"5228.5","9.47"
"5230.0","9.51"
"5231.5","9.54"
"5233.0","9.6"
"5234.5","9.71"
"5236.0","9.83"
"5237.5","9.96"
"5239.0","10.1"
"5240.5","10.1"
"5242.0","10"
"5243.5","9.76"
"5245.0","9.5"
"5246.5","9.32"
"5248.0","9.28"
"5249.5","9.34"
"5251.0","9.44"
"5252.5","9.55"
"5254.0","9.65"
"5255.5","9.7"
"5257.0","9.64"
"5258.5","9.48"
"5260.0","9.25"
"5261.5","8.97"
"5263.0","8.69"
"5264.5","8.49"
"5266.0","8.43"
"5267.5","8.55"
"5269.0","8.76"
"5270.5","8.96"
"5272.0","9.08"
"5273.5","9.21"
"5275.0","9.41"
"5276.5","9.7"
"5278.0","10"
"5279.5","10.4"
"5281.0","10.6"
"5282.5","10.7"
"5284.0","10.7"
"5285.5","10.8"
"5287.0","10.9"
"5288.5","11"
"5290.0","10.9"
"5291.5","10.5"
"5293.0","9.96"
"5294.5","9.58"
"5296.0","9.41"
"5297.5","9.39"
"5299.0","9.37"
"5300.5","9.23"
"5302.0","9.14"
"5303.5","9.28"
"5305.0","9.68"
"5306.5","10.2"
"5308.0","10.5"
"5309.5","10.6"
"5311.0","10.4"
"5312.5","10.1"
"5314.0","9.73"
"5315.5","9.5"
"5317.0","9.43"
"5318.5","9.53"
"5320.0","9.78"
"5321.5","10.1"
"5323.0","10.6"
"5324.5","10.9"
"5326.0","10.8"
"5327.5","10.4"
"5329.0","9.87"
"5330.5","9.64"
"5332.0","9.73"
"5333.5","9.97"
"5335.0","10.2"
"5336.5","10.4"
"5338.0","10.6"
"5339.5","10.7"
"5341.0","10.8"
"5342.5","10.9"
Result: 1.13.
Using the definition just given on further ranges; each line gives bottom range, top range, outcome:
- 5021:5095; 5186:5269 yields 1.03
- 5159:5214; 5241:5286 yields 1.17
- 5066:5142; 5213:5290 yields 1.09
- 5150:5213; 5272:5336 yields 1.24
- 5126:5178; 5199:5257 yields 1.08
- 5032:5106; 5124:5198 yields 0.95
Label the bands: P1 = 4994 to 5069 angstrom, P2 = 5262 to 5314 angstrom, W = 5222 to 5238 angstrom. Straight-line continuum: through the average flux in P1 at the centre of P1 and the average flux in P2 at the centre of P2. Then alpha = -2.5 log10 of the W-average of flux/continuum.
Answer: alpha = 0.01 mag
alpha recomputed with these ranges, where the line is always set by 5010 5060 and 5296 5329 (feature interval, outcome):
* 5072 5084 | 0.02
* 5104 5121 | 0.08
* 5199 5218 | 0.11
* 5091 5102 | 0.00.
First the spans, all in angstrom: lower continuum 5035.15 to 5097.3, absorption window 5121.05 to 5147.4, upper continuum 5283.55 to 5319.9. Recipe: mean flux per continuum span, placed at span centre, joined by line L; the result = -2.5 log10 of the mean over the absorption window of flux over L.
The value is 0.04 mag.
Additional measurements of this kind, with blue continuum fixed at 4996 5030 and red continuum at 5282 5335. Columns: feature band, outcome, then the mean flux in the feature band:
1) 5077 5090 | 0.03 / 9.08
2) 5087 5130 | 0.03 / 9.18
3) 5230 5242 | 0.00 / 9.82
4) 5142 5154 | 0.02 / 9.4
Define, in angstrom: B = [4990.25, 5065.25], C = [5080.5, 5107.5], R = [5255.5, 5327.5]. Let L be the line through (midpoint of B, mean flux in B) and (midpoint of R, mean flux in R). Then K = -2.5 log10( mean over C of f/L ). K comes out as 0.03 mag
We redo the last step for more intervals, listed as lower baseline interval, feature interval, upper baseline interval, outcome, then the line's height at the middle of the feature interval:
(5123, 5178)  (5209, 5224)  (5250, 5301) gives 0.04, 9.29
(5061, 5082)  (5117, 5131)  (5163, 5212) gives -0.01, 9.04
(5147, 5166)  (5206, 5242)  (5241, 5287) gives 0.01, 9.33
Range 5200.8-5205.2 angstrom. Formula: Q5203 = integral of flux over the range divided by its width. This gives 8.88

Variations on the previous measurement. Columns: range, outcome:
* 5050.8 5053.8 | 9.66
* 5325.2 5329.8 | 10.4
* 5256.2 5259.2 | 9.56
